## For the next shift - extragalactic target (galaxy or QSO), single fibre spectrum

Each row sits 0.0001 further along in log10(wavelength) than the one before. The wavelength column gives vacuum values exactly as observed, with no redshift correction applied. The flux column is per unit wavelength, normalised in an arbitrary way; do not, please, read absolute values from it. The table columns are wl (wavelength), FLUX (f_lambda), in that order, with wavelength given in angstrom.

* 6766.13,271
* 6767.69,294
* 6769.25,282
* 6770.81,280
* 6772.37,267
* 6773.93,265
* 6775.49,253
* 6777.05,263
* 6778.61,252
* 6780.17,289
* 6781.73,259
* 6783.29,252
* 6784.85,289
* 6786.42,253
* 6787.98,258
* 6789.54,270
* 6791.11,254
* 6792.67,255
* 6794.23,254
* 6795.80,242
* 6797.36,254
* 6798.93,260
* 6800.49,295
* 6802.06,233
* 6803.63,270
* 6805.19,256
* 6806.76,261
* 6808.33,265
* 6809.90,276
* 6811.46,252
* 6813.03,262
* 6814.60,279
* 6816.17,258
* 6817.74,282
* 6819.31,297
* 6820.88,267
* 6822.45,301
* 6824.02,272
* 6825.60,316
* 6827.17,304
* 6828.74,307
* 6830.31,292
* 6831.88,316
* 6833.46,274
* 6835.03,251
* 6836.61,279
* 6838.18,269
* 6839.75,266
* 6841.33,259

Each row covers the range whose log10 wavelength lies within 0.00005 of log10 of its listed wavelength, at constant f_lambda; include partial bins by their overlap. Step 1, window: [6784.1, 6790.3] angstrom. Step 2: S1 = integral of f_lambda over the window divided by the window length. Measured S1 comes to 267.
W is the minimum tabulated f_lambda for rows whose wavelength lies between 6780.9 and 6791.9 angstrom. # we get 252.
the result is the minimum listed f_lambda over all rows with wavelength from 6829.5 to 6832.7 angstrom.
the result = 292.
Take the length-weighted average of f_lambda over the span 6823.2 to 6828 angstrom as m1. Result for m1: 297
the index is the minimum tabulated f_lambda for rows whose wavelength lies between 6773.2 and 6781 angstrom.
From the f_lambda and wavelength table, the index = 252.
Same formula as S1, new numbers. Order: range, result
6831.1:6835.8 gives 280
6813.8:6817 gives 268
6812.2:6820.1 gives 275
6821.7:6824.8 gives 286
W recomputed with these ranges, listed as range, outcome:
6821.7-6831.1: 272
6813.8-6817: 258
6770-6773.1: 267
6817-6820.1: 282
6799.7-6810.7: 233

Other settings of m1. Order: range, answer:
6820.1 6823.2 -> 284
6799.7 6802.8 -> 265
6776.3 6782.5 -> 266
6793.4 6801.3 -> 261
